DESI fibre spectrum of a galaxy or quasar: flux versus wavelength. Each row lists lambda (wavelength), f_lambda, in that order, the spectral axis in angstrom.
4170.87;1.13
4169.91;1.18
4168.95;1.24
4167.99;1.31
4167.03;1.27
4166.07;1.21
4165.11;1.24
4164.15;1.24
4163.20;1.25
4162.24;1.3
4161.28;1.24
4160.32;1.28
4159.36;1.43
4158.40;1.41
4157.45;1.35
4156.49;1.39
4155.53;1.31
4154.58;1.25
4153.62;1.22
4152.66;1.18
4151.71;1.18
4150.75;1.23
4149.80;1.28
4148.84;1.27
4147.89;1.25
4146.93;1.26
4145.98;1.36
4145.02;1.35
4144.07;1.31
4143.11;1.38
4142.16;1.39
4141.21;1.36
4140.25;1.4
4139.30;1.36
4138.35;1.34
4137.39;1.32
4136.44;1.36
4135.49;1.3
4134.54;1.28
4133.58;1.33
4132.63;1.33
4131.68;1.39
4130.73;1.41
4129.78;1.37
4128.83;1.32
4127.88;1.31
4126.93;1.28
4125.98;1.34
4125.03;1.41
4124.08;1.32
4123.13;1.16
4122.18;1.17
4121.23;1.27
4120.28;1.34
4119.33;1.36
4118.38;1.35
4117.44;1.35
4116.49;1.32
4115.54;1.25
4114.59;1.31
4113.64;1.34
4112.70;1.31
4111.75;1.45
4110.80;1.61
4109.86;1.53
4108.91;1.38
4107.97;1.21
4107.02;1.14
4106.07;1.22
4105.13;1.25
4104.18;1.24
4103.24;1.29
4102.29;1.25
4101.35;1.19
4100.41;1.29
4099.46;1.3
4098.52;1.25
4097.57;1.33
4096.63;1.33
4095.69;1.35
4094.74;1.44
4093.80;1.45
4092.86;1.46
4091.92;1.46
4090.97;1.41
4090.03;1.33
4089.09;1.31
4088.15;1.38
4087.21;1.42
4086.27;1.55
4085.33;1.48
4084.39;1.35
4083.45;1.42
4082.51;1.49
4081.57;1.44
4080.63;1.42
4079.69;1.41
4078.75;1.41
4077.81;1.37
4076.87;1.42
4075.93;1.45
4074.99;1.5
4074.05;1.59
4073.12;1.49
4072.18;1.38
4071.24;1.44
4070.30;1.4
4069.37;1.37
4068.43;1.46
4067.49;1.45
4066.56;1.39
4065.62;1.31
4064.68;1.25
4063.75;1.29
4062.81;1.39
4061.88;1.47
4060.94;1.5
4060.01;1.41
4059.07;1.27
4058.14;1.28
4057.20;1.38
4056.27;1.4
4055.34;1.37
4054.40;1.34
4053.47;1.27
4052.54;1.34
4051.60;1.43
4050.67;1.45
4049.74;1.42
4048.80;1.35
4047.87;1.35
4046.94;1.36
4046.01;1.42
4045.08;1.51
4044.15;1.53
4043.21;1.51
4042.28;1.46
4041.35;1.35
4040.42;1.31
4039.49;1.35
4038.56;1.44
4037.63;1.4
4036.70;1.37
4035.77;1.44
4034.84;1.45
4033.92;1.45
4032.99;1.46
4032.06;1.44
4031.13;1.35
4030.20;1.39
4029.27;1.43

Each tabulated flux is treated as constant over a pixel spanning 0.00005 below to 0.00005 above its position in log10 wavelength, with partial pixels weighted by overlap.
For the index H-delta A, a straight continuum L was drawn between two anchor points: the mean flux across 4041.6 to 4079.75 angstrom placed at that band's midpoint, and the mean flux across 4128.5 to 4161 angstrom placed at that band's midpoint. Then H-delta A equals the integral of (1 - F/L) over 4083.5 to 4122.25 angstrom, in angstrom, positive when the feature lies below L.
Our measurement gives 0.5 angstrom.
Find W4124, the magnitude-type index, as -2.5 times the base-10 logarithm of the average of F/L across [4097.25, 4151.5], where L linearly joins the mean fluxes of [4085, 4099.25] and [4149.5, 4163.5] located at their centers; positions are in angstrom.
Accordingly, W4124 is 0.02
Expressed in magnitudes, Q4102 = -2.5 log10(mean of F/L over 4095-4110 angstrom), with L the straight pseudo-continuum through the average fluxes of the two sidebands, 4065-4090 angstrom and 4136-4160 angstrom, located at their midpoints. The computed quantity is 0.086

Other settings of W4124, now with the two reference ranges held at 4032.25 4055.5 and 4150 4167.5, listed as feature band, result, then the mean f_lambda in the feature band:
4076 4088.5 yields -0.05 mag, 1.43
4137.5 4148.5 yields -0.04 mag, 1.34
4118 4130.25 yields 0.01 mag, 1.31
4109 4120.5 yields -0.04 mag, 1.38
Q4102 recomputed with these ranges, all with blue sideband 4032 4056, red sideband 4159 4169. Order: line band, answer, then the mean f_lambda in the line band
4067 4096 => -0.05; 1.43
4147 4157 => 0.03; 1.26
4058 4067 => 0.02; 1.36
